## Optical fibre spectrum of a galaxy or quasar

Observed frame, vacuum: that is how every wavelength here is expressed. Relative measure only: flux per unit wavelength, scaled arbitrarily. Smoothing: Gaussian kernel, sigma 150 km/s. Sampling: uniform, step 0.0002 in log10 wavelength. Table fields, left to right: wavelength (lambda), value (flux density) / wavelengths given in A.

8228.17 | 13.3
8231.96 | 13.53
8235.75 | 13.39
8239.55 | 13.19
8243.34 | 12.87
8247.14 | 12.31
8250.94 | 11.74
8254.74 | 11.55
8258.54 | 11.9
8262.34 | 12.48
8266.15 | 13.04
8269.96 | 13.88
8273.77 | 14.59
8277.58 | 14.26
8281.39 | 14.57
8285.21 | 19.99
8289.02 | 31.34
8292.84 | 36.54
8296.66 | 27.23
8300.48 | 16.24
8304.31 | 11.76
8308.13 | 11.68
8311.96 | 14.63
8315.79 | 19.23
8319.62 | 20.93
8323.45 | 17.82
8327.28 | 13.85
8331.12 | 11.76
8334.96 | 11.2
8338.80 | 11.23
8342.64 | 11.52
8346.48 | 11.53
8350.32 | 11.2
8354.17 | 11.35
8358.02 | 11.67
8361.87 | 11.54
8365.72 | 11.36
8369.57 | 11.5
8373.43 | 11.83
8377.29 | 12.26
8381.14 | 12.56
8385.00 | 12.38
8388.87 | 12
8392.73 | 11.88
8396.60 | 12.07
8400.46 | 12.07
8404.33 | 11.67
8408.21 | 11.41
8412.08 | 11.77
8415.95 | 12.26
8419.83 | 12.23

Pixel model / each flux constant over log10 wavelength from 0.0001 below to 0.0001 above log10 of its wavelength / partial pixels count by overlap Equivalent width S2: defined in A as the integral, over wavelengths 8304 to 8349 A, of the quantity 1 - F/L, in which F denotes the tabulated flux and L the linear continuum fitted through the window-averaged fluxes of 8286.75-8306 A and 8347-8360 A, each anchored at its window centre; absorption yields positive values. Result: 9.13 A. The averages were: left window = 24.7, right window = 11.4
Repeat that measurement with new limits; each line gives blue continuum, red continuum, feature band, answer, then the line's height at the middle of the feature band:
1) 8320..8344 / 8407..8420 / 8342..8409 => 4.4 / 12.6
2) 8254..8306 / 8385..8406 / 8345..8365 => 3.7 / 14.1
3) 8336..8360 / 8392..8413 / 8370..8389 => -0.9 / 11.6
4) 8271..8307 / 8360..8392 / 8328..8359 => 7.3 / 15.1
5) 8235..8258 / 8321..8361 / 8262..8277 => -1.5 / 12.4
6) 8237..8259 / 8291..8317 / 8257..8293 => -2.9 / 15.8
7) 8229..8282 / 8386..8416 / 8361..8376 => 0.7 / 12.1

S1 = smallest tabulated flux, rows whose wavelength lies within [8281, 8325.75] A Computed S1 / 11.68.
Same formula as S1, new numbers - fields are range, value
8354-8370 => 11.35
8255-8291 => 11.9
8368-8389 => 11.5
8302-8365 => 11.2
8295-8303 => 16.24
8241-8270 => 11.55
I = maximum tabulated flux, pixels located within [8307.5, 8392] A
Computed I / 20.93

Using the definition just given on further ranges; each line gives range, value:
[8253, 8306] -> 36.54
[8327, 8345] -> 13.85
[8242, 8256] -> 12.87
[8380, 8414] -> 12.56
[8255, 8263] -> 12.48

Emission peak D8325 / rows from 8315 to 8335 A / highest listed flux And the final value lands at 20.93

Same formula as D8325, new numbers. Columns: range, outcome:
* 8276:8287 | 19.99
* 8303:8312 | 14.63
